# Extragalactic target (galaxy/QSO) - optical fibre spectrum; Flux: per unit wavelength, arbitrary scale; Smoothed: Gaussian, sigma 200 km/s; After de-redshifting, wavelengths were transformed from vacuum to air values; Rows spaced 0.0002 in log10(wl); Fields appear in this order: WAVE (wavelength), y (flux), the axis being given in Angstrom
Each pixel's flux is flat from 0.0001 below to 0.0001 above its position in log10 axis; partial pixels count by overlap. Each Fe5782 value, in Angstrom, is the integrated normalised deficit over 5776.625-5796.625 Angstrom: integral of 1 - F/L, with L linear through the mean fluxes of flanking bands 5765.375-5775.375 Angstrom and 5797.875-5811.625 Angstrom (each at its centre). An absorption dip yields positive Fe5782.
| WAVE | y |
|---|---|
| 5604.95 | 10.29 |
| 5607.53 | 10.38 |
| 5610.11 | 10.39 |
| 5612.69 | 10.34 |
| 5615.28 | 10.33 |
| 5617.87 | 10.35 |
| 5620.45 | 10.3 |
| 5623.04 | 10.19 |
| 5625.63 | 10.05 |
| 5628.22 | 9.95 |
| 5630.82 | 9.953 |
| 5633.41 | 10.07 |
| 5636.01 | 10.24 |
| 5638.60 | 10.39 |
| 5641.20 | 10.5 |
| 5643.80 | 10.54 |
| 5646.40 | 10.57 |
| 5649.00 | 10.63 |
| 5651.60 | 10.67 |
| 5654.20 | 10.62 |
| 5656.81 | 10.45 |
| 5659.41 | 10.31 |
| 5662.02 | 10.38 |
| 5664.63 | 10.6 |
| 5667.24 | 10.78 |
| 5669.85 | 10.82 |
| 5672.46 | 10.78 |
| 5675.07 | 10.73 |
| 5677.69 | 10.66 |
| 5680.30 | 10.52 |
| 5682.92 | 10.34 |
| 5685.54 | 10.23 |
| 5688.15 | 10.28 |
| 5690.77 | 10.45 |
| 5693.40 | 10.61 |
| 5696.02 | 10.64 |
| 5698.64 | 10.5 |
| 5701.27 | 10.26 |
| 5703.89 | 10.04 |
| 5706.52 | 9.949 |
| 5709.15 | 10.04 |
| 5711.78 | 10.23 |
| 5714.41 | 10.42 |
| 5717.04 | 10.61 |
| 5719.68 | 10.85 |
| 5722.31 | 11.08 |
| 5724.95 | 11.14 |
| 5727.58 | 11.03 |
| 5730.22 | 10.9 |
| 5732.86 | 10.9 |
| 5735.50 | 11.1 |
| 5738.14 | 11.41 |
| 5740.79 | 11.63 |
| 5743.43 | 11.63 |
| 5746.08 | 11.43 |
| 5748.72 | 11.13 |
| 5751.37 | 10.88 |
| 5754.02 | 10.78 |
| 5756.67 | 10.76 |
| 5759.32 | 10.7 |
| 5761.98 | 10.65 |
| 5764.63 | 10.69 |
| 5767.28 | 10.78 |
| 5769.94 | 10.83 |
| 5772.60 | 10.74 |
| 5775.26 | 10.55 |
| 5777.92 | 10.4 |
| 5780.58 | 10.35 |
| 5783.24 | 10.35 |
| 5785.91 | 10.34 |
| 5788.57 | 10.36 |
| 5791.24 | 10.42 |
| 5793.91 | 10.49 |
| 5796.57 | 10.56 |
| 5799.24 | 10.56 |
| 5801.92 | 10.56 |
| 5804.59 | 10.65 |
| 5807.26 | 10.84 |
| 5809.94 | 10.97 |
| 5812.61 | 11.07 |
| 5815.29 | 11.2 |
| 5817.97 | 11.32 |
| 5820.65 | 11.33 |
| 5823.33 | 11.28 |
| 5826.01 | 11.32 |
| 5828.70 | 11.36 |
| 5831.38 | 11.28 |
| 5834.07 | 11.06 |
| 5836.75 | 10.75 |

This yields 0.6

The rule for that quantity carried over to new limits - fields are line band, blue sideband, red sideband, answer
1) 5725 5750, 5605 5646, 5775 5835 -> -1.47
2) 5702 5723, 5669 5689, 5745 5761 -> 0.67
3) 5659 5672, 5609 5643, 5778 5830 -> -0.31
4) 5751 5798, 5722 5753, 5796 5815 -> 1.63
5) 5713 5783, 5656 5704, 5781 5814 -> -2.21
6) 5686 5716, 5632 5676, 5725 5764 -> 1.38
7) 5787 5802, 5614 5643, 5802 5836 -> 0.70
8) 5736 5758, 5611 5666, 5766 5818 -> -1.33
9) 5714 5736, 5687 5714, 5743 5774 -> -0.73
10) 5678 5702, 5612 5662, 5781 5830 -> 0.12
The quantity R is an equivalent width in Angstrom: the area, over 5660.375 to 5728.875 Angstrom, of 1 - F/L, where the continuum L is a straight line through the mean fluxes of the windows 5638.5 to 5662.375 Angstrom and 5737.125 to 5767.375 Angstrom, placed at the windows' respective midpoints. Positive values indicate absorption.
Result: 1.3 Angstrom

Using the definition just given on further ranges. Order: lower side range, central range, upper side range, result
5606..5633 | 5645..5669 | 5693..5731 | -0.5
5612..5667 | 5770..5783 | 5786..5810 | 0.0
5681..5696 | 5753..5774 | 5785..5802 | -0.6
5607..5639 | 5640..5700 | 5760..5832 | -1.0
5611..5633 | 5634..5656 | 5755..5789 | -0.6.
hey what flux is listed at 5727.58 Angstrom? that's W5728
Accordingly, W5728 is 11.03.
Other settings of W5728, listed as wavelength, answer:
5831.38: 11.28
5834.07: 11.06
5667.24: 10.78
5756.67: 10.76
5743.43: 11.63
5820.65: 11.33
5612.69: 10.34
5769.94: 10.83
